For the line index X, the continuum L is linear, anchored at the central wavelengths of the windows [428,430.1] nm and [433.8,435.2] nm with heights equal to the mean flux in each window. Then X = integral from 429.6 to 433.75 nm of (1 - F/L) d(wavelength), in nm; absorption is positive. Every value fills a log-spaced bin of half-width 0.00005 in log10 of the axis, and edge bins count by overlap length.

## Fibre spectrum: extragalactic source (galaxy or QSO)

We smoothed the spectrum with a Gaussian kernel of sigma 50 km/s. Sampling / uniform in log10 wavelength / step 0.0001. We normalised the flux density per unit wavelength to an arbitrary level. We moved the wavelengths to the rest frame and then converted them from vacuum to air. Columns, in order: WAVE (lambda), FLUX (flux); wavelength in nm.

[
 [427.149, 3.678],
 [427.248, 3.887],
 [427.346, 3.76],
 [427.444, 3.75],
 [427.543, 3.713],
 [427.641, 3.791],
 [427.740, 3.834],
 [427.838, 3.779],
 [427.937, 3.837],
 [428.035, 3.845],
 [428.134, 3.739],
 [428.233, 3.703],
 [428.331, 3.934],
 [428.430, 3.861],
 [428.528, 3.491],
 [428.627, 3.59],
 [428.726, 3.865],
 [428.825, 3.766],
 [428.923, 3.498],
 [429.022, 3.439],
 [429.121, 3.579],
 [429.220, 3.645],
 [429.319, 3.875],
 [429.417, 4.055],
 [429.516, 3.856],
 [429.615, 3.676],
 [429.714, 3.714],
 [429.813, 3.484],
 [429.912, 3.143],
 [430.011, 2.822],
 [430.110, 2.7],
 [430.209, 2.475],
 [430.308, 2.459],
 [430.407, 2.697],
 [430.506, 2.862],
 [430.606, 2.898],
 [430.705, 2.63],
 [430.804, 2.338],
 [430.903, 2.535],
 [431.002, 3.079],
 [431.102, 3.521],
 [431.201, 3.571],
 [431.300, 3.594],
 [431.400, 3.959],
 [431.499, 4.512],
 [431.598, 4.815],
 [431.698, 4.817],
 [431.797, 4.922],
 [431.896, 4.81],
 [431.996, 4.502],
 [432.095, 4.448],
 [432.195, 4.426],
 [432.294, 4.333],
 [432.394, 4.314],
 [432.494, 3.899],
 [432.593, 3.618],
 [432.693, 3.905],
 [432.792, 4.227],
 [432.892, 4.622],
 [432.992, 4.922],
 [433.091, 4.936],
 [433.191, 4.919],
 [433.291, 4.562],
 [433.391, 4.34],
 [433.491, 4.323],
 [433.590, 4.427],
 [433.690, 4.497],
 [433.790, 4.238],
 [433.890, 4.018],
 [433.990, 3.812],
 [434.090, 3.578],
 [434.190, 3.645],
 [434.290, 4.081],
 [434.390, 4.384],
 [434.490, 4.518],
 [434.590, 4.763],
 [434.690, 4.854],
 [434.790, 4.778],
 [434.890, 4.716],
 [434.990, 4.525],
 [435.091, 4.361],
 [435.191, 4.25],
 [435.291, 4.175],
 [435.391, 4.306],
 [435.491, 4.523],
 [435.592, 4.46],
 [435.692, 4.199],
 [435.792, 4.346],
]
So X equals 0.13 nm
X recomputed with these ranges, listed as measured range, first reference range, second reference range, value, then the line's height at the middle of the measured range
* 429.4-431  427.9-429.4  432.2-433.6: 0.38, 3.96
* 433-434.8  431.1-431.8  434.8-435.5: -0.01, 4.35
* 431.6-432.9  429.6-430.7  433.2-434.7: -0.25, 3.68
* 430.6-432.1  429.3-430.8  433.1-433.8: -0.06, 3.65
